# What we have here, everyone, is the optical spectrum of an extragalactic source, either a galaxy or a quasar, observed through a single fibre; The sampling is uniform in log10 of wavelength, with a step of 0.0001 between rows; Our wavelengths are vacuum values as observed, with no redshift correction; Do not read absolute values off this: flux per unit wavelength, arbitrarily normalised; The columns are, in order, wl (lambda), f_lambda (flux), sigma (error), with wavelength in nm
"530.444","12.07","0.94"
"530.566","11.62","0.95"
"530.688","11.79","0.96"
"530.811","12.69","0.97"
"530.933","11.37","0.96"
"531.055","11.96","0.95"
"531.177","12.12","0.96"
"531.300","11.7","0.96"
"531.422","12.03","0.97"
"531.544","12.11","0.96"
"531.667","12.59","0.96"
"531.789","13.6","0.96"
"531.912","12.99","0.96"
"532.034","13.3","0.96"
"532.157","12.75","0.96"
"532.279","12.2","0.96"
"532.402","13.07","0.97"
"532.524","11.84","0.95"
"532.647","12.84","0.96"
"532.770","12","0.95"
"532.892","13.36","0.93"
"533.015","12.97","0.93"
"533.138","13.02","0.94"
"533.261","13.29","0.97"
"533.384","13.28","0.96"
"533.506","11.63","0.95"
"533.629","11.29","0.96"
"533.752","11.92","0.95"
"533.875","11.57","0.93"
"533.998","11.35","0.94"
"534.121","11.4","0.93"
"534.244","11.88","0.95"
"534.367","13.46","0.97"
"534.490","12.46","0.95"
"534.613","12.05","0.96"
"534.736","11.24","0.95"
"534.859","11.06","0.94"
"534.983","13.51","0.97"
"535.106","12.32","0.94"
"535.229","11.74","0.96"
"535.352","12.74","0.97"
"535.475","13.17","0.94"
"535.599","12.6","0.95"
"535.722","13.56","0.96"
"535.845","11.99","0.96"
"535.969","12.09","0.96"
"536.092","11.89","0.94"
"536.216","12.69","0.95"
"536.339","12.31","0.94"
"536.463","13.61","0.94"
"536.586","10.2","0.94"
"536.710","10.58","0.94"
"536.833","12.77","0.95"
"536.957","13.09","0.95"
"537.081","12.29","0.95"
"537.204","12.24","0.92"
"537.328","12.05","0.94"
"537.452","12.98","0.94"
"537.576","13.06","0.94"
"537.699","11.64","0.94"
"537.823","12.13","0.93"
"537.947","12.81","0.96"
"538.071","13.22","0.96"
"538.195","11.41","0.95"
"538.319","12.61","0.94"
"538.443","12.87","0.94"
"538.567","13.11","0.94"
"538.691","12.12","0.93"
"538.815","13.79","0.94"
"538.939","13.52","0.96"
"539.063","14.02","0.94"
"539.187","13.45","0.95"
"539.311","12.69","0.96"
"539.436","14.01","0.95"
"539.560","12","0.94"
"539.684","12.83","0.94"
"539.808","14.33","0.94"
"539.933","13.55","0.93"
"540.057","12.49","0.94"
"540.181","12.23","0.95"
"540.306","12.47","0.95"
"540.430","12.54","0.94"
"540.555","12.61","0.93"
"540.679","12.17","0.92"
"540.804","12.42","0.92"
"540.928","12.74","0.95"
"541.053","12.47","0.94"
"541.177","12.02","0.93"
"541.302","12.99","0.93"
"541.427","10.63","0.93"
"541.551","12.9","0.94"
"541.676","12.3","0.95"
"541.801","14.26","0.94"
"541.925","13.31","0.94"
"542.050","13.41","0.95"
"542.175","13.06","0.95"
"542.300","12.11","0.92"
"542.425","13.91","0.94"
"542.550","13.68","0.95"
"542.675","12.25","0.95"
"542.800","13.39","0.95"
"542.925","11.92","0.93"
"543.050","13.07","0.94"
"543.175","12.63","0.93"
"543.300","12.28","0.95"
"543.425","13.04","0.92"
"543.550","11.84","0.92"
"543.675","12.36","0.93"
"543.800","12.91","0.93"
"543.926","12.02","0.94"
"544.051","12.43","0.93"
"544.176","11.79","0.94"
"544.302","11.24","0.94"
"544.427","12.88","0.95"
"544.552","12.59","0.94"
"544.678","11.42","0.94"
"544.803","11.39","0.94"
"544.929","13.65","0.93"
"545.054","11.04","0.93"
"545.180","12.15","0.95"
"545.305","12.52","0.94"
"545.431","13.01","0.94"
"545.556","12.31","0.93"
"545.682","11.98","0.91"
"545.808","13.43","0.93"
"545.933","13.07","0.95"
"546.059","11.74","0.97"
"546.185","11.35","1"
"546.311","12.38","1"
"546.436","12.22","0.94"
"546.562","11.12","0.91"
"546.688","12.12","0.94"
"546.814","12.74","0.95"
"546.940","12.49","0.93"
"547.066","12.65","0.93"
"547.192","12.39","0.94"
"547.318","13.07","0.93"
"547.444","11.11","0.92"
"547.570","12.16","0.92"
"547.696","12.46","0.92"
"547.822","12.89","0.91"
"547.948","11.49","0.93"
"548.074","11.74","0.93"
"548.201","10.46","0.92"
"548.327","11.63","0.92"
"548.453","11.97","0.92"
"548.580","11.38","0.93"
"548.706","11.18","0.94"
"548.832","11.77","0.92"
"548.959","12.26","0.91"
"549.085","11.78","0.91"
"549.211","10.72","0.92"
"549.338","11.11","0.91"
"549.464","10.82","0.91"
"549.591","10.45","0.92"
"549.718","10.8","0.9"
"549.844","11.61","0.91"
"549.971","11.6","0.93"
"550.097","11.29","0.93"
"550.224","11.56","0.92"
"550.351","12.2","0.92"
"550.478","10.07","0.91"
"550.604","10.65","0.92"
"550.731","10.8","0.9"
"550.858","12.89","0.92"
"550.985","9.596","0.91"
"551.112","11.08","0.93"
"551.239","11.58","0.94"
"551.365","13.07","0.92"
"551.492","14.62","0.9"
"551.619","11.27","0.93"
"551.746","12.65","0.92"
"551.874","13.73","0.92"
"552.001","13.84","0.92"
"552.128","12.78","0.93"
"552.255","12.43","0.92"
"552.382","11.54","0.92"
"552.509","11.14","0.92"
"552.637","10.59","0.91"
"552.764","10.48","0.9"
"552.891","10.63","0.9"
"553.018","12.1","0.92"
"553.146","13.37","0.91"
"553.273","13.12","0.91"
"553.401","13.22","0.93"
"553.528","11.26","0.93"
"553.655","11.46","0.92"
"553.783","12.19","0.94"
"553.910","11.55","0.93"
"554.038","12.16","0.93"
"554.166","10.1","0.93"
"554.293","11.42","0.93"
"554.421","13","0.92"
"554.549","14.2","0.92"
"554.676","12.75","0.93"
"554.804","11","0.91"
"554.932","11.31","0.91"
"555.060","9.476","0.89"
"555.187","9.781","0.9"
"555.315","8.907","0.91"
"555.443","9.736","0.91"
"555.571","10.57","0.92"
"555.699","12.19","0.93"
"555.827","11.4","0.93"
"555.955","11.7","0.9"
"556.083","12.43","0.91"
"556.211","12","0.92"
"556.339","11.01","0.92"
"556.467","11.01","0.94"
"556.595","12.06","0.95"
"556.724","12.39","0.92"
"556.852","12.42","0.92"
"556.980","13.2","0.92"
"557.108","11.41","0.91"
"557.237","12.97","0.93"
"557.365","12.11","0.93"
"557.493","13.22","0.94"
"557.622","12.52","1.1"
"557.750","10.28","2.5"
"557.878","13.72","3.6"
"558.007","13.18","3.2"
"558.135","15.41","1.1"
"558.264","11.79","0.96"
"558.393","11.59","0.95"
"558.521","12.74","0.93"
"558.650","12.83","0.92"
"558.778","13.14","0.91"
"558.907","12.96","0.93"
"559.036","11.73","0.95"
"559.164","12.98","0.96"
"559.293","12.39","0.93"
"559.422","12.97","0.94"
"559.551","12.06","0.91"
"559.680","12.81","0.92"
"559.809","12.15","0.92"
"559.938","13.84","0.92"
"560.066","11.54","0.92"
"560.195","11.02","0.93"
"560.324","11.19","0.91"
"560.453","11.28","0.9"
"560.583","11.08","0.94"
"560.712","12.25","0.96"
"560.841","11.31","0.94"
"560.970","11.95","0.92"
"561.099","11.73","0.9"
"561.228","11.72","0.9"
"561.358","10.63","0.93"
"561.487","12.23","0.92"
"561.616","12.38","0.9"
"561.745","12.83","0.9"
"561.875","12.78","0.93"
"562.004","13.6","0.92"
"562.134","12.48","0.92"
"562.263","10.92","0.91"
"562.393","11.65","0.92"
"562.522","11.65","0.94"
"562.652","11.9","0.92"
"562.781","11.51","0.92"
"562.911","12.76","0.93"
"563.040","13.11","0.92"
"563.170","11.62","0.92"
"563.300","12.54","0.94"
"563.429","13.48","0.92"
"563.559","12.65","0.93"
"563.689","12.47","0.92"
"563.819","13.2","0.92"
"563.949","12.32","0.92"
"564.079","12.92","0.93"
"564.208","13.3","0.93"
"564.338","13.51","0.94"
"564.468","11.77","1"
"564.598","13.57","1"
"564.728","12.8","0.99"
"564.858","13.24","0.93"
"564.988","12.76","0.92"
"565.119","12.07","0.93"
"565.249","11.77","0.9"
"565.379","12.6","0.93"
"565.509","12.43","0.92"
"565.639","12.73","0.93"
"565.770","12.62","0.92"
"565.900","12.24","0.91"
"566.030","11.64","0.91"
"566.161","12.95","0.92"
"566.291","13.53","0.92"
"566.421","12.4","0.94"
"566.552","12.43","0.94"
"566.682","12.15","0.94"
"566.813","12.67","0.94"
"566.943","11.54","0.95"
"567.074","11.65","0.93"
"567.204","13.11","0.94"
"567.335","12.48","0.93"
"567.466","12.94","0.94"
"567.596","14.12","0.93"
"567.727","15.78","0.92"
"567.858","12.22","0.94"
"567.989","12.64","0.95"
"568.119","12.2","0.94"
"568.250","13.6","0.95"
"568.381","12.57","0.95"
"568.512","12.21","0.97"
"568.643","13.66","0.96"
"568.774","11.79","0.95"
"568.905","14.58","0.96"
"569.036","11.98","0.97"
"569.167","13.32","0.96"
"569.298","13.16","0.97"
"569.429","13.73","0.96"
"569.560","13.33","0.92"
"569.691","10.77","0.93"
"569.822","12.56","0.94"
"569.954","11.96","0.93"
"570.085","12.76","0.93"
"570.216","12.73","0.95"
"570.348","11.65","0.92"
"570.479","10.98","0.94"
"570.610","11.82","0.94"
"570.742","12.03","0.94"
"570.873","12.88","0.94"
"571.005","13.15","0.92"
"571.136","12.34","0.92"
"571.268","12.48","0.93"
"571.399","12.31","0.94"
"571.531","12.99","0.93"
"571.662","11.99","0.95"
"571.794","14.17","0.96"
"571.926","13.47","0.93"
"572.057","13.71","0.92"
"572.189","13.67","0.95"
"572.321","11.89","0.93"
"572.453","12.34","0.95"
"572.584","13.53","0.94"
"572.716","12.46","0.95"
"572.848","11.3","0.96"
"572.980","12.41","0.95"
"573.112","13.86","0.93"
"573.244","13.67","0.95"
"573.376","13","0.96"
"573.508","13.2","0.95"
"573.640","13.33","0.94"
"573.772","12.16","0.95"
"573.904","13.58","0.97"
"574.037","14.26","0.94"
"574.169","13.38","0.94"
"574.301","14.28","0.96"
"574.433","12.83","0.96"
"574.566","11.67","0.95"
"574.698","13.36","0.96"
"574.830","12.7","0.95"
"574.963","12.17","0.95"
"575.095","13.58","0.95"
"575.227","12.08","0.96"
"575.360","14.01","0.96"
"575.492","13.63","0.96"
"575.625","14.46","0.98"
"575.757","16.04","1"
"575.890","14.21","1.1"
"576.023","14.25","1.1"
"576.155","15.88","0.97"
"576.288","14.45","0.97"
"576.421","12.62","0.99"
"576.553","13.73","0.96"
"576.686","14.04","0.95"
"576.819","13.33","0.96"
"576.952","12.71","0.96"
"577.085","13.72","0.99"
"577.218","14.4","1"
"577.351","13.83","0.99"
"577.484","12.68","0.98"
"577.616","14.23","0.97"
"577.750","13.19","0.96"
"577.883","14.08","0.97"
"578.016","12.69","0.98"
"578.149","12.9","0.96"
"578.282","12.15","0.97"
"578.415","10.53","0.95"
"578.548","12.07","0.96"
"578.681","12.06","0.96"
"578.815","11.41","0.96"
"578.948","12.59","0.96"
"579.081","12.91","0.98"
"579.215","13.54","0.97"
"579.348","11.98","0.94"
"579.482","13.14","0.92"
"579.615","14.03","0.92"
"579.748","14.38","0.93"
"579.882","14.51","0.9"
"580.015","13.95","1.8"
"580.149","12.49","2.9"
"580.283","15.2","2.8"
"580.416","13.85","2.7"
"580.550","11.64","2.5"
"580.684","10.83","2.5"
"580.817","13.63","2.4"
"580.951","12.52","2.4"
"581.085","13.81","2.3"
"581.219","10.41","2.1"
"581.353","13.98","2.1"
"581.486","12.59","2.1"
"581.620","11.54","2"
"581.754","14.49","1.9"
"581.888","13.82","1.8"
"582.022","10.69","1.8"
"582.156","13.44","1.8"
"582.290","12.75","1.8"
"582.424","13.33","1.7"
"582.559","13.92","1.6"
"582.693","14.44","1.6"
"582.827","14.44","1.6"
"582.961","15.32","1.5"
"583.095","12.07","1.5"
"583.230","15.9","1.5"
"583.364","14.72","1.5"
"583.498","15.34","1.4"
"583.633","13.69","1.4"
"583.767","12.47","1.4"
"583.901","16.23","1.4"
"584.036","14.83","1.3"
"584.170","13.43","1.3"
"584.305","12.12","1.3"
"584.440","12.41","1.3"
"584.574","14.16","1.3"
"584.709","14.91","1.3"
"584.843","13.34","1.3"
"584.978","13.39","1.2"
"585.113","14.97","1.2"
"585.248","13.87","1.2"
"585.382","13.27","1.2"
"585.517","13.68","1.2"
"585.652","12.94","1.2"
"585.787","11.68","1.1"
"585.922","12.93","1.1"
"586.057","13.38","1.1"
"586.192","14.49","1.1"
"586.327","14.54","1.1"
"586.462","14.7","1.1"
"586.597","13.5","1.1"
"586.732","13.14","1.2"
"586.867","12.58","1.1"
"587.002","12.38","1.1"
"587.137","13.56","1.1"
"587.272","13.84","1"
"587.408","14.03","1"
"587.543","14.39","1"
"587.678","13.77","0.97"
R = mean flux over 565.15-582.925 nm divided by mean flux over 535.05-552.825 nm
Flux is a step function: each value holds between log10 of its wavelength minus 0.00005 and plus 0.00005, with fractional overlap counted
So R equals 1.06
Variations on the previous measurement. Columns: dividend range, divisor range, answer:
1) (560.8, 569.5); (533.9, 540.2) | 1.00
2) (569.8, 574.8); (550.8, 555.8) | 1.09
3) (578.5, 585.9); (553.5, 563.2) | 1.12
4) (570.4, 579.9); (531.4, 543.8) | 1.04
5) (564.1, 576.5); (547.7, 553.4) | 1.10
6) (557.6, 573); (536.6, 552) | 1.02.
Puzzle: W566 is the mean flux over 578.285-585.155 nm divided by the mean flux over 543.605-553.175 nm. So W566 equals 1.12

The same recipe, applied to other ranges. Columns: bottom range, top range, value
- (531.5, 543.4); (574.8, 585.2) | 1.07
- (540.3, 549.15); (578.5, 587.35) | 1.09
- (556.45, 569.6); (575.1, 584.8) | 1.07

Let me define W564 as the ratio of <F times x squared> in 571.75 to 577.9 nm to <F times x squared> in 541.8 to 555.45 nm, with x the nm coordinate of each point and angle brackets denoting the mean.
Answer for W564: 1.2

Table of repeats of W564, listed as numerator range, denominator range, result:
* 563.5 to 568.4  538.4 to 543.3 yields 1.08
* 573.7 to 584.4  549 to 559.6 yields 1.23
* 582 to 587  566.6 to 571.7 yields 1.14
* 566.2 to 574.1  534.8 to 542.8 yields 1.13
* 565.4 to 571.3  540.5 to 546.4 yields 1.11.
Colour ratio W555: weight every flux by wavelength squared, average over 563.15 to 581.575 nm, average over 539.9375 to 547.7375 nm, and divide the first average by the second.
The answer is 1.15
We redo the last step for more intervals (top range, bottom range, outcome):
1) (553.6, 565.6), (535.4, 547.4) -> 1.03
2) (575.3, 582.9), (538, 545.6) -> 1.20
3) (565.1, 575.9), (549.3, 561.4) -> 1.14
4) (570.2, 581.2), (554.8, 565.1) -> 1.14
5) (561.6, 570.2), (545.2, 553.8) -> 1.13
